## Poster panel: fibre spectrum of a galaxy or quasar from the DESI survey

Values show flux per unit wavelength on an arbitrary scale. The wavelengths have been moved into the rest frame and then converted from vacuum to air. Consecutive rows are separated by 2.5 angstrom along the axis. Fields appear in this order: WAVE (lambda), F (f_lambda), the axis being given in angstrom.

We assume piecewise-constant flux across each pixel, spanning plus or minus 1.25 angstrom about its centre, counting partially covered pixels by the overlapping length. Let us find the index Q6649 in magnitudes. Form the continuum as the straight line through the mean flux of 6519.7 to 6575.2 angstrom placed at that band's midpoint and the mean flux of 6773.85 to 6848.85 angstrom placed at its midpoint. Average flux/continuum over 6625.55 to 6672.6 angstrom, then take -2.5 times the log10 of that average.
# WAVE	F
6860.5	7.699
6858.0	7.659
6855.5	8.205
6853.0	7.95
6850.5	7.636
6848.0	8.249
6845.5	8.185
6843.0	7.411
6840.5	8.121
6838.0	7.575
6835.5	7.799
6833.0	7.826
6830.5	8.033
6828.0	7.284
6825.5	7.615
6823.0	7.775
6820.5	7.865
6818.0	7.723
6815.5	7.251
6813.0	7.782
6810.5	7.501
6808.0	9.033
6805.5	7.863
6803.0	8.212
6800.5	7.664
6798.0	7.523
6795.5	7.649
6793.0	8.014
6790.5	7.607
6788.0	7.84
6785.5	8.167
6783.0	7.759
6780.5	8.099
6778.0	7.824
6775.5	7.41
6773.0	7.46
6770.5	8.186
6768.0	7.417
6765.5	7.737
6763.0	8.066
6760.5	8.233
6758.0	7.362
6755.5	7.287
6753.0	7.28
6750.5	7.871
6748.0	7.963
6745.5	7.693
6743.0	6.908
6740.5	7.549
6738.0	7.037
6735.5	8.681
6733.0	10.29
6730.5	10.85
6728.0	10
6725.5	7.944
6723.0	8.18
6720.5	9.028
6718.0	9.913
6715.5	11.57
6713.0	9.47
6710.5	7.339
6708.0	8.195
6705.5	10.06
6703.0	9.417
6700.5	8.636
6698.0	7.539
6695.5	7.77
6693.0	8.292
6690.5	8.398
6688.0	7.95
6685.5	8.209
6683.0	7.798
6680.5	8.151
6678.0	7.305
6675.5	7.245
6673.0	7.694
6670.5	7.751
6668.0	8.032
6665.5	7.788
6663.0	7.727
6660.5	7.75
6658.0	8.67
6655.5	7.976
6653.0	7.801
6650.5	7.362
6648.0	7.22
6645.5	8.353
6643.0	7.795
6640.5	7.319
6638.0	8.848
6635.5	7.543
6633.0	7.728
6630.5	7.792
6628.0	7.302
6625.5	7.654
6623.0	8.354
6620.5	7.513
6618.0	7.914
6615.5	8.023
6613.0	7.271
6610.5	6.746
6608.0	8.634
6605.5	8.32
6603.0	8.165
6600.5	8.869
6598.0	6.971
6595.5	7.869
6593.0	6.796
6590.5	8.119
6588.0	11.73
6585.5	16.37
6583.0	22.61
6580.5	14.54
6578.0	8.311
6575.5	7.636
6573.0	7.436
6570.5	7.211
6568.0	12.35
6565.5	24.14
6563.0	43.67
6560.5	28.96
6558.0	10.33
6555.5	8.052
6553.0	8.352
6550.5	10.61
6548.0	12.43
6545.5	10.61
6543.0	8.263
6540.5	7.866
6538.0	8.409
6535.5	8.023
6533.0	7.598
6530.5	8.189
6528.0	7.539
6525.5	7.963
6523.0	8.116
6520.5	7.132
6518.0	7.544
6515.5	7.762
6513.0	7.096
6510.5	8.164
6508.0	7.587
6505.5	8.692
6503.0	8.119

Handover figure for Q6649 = 0.30 mag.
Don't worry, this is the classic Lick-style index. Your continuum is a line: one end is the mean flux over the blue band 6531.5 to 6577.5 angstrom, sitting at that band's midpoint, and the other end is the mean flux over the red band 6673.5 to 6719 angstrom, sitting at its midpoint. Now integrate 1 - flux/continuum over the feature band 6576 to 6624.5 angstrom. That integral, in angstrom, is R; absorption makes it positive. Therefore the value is 7.9 angstrom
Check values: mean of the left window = 12.8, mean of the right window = 8.49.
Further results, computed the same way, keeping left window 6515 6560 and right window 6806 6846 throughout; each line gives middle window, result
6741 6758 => 1.3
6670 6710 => 0.9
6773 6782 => 0.3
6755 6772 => 0.6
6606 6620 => 1.5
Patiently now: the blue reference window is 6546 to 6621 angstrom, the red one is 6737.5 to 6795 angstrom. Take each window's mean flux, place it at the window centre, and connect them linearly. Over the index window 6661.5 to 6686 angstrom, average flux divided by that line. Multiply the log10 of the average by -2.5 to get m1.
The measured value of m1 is 0.26 mag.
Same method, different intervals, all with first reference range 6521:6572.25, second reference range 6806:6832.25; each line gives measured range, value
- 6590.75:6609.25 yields 0.39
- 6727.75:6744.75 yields 0.06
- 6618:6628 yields 0.38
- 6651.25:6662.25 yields 0.29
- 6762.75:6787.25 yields 0.10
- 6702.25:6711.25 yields 0.10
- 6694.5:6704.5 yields 0.16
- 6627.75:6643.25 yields 0.36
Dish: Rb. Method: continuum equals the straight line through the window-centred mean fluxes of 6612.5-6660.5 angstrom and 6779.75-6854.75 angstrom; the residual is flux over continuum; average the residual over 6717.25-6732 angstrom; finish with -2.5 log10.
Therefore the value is -0.19 mag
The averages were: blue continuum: 7.82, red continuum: 7.83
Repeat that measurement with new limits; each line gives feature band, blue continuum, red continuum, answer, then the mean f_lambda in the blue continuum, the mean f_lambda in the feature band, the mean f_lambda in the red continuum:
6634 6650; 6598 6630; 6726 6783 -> 0.010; 7.86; 7.82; 8.05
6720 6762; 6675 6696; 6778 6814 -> -0.042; 7.93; 8.23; 7.91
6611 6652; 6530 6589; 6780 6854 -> 0.445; 13.1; 7.73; 7.83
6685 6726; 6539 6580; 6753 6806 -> 0.112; 13.5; 8.72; 7.77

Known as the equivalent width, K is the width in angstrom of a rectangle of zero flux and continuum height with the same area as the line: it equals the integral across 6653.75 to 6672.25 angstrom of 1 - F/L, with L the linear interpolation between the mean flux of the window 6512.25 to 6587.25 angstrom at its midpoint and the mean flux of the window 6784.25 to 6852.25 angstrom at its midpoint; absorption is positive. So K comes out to 4.0 angstrom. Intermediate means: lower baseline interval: 11.9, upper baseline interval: 7.82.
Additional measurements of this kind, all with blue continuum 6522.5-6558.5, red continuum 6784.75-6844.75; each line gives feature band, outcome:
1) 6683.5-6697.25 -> 0.28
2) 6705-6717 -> -1.64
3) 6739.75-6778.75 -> 1.76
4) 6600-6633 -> 2.58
